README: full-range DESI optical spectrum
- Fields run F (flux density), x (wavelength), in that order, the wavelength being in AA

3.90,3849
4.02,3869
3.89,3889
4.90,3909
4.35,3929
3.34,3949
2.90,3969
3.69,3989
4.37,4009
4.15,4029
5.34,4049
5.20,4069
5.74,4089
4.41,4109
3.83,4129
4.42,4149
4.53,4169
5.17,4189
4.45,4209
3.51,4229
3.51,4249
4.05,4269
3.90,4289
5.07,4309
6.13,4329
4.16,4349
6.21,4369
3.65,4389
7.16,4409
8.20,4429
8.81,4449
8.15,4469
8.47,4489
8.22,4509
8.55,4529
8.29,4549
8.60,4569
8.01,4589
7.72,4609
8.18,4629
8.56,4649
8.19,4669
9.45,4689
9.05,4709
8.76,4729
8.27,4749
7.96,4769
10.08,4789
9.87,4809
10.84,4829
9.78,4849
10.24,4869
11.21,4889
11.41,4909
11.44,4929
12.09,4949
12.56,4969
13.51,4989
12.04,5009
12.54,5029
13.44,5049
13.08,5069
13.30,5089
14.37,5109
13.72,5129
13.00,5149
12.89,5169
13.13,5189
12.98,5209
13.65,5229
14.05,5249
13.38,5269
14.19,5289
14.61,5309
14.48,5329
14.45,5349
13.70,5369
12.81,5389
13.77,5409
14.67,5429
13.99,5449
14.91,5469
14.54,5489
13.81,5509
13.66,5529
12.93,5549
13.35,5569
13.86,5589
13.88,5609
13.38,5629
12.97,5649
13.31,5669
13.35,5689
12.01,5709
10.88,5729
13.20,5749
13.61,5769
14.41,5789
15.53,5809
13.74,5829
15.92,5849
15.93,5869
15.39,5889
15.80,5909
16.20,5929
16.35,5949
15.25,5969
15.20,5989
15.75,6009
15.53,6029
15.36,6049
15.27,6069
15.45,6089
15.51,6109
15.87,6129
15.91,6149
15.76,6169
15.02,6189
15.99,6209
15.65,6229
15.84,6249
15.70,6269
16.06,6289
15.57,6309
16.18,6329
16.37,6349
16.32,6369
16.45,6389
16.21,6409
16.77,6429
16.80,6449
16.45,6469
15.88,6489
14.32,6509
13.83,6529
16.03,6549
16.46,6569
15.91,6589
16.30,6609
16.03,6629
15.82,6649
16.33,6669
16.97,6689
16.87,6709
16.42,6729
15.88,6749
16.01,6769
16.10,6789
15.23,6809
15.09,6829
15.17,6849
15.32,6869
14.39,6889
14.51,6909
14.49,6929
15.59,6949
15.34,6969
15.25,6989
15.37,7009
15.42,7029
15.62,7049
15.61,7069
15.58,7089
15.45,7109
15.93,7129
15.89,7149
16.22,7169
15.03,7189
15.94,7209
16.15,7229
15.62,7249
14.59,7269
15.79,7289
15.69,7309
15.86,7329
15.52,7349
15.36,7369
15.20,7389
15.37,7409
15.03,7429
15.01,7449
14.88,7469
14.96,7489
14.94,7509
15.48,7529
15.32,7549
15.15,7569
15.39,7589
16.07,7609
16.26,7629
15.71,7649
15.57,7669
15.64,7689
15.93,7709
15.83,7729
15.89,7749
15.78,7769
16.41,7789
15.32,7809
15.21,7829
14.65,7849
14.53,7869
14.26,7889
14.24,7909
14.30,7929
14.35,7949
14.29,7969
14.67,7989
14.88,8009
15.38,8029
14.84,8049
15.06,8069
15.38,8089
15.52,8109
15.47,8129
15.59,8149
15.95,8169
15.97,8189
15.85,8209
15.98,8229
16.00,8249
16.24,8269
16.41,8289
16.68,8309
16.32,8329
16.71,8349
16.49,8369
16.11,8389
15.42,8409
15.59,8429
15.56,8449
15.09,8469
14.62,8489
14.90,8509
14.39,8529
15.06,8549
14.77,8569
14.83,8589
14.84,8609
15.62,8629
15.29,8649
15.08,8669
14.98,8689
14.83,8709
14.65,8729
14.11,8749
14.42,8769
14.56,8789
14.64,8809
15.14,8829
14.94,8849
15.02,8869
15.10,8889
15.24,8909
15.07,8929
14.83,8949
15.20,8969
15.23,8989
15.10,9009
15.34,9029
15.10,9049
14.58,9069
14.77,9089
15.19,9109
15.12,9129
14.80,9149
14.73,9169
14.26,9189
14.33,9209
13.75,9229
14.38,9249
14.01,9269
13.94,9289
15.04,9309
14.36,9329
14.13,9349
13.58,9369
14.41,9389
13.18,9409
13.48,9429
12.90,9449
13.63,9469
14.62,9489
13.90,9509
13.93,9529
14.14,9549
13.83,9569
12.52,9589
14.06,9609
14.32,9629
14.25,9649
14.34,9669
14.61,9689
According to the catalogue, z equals 0.106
